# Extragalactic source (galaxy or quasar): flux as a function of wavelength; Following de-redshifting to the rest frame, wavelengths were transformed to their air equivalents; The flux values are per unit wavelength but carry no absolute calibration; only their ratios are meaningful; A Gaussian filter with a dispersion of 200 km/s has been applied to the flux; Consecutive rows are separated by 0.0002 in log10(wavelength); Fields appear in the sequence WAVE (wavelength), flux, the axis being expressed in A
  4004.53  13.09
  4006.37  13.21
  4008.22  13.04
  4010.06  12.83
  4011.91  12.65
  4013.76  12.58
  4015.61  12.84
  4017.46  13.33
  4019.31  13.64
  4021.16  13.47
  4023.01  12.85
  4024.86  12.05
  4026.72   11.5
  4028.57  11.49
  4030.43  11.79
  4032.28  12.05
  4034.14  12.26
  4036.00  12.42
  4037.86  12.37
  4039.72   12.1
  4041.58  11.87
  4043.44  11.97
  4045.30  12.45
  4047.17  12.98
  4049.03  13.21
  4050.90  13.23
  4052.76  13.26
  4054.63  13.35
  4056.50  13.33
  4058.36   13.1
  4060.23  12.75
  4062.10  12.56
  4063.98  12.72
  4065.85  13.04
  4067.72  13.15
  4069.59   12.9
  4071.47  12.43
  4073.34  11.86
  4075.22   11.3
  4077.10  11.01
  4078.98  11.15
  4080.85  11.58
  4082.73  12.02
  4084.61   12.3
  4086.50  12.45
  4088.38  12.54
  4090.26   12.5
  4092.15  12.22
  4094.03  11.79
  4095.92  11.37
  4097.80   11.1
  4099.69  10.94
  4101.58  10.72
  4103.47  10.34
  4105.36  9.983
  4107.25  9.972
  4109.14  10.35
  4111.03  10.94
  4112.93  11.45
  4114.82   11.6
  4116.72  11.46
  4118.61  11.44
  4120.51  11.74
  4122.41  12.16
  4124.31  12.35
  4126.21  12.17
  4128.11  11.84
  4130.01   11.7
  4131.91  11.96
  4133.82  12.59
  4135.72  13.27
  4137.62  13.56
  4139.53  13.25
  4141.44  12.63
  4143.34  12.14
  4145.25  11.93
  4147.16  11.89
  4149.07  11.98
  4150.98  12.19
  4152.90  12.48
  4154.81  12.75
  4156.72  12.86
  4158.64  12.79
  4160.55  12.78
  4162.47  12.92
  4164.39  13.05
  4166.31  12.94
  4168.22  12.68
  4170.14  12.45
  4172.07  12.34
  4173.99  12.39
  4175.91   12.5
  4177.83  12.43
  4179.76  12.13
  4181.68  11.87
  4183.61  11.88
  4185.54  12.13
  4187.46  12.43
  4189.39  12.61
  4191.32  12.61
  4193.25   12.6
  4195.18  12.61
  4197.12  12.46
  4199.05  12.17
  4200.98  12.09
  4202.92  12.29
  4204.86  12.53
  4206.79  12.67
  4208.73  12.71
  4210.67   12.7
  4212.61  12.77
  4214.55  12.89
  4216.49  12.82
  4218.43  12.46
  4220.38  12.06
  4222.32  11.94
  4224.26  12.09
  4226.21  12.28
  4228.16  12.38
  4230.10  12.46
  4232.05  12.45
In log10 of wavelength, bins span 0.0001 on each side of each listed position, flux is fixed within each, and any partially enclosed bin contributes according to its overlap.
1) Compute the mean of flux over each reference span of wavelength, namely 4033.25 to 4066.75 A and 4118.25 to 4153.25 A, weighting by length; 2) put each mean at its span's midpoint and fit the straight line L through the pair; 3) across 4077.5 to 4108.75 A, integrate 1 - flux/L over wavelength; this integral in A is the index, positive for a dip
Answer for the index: 2.7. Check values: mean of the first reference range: 12.7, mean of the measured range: 11.4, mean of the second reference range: 12.3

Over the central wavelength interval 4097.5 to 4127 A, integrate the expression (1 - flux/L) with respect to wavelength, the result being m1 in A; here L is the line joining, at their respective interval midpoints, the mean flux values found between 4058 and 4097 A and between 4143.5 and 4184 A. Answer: 2.7 A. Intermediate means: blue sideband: 12.2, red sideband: 12.4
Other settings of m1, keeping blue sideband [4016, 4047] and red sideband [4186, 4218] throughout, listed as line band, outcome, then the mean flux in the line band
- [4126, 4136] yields 0.2 A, 12.2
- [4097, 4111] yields 2.2 A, 10.5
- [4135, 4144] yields -0.4 A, 13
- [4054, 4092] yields 0.1 A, 12.4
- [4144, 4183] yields 0.2 A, 12.5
